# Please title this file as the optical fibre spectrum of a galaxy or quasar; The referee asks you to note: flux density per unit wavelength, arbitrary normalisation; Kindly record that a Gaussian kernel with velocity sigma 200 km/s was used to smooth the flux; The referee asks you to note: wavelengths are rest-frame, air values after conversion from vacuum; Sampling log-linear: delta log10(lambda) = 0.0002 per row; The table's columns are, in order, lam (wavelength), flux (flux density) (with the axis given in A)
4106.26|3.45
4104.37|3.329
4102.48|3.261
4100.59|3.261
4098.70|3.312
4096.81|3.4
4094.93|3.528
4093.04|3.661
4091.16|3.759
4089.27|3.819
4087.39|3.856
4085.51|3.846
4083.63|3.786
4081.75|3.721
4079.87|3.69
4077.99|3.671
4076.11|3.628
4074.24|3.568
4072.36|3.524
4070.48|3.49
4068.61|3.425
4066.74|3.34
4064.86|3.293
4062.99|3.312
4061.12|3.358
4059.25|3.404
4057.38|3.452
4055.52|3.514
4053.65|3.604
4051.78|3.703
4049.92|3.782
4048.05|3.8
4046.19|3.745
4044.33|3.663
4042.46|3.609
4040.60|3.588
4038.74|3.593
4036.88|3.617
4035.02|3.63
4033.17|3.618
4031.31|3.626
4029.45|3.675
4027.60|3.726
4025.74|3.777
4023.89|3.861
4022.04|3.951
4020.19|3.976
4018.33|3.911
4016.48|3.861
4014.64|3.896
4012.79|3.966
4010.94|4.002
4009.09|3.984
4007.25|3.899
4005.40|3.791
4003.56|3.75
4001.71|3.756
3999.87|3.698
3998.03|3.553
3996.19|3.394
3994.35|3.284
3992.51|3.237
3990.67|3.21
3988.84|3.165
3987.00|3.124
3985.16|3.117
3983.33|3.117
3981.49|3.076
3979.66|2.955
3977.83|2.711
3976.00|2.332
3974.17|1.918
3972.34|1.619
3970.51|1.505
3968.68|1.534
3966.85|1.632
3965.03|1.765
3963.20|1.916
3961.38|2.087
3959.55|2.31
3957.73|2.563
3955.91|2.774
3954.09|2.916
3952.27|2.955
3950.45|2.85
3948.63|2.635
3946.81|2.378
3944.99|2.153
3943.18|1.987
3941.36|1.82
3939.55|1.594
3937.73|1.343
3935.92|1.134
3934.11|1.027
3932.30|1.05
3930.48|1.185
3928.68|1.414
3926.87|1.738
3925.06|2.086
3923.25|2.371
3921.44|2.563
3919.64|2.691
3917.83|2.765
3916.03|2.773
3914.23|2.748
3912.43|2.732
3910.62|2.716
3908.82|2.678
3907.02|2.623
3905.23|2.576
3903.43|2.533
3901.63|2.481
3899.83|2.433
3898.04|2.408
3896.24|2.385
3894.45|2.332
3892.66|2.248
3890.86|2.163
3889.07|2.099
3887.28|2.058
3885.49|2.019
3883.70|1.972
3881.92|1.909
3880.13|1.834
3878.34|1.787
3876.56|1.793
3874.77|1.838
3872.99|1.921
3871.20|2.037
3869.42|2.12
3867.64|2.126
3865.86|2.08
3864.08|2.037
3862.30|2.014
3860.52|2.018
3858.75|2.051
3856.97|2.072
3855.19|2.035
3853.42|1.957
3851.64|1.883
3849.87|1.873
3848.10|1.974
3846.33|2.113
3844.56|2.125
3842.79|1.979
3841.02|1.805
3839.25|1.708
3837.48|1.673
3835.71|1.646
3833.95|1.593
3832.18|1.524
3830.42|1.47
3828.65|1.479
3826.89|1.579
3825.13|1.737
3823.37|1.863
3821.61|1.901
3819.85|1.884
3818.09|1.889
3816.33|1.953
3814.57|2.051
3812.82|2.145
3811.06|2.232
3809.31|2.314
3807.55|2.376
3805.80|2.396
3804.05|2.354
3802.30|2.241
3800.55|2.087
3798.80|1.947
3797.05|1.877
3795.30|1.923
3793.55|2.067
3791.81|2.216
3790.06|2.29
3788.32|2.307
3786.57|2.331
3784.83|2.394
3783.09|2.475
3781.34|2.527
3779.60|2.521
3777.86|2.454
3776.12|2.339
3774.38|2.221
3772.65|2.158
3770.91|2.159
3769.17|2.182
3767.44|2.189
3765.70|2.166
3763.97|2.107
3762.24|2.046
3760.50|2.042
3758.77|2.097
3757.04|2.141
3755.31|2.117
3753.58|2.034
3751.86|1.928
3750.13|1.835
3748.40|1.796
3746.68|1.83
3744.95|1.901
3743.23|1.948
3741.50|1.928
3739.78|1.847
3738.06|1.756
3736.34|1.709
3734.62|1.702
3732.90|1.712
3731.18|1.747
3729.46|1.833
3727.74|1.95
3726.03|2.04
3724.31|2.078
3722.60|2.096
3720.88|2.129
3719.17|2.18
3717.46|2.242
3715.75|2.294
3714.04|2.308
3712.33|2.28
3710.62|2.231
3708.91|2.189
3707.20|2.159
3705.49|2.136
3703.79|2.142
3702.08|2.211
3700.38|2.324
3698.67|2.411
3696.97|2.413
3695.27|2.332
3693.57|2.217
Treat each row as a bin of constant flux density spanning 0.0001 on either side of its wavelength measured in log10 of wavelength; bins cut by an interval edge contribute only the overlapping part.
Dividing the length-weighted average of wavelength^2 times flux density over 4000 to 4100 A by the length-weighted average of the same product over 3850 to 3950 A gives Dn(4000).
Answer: 1.9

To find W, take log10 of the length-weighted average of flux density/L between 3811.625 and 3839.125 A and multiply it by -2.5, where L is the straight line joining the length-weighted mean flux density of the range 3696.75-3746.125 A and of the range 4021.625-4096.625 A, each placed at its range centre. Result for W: 0.395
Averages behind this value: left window 2.06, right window 3.63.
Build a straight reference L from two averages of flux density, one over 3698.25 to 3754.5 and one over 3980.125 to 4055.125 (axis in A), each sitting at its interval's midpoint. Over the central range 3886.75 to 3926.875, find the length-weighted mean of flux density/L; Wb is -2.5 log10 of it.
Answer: 0.221 mag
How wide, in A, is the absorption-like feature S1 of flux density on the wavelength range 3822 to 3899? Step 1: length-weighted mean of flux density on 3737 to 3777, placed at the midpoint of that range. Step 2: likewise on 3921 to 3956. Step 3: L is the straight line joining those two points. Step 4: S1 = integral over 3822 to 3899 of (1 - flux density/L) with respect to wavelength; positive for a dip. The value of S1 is 2.3 A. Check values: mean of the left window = 2.03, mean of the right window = 1.97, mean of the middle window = 1.94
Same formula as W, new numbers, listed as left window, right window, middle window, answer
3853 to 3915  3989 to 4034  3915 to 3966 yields 0.335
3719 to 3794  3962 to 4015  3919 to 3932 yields 0.369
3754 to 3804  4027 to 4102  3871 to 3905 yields 0.272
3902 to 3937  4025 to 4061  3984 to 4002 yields -0.100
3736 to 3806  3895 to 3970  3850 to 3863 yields 0.086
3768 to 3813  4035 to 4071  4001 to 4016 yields -0.168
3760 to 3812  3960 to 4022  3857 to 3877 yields 0.262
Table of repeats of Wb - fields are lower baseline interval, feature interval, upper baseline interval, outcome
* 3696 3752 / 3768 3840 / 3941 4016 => 0.113 mag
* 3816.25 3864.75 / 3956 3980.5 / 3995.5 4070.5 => 0.416 mag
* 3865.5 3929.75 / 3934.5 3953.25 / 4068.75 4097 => 0.259 mag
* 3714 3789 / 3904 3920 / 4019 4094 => 0.080 mag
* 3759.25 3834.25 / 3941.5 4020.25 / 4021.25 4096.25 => 0.099 mag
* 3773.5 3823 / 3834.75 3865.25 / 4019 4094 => 0.271 mag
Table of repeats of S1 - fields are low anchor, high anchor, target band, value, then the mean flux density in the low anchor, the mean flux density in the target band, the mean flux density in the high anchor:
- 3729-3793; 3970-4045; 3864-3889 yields 6.8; 2.08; 1.97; 3.42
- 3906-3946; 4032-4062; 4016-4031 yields -2.4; 2.06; 3.83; 3.61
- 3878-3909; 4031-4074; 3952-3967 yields 2.4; 2.25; 2.33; 3.55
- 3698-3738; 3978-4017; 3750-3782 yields 2.1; 2.08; 2.18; 3.5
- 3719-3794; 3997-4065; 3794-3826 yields 4.4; 2.08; 2.06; 3.71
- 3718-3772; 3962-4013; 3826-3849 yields 5.9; 1.98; 1.74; 2.95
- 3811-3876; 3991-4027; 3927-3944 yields 8.9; 1.9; 1.41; 3.76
